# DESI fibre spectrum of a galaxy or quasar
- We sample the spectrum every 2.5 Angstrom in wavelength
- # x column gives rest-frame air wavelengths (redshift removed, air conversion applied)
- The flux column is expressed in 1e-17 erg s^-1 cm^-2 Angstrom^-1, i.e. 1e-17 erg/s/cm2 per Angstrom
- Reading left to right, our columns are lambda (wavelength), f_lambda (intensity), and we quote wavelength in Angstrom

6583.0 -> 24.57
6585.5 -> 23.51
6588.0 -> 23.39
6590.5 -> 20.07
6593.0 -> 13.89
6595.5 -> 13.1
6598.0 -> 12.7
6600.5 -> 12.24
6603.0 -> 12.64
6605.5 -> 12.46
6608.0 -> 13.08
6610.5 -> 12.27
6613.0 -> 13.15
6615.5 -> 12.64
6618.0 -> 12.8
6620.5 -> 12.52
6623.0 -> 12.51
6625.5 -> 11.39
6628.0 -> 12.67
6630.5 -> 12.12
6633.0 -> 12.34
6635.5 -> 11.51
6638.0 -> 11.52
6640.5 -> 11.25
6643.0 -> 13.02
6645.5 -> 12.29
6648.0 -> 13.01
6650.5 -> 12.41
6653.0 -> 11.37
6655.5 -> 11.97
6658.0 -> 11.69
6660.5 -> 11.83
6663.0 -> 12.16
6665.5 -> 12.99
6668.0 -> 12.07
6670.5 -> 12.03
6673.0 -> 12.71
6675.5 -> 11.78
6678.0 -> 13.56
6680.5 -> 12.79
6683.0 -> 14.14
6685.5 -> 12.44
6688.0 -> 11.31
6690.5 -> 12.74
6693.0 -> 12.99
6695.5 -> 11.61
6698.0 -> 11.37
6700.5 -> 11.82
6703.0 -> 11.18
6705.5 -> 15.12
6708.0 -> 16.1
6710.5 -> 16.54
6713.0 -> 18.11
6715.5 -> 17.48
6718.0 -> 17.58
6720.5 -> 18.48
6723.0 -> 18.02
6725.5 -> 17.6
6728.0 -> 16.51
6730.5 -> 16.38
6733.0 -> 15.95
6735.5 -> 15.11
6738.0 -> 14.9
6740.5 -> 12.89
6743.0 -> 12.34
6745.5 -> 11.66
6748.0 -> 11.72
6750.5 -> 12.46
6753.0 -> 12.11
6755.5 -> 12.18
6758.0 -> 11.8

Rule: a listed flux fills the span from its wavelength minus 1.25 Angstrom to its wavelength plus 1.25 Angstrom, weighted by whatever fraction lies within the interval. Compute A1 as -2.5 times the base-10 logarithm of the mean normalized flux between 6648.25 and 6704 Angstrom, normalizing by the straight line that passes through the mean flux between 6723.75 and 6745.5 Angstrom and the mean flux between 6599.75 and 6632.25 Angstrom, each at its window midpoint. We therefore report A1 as 0.13 mag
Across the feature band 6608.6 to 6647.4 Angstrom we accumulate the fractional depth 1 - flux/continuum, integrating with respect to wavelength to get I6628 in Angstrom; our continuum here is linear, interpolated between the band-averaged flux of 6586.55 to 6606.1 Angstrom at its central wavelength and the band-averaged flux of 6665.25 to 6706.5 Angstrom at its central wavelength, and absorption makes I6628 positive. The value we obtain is 5.3 Angstrom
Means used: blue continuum 15.2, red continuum 12.5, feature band 12.3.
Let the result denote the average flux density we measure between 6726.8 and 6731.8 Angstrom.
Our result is 16.4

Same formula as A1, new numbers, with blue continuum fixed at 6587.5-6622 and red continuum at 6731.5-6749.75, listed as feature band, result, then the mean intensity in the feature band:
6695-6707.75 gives 0.09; 12.6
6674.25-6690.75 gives 0.08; 12.7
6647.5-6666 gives 0.14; 12.1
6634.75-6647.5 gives 0.15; 12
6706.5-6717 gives -0.24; 17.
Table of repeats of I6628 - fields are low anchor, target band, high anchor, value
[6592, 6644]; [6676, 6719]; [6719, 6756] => 0.14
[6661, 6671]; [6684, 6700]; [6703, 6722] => 2.86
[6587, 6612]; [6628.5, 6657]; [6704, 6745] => 5.59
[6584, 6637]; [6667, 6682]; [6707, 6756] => 2.18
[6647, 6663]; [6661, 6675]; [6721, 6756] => 0.09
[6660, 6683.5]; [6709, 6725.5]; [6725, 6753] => -4.88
